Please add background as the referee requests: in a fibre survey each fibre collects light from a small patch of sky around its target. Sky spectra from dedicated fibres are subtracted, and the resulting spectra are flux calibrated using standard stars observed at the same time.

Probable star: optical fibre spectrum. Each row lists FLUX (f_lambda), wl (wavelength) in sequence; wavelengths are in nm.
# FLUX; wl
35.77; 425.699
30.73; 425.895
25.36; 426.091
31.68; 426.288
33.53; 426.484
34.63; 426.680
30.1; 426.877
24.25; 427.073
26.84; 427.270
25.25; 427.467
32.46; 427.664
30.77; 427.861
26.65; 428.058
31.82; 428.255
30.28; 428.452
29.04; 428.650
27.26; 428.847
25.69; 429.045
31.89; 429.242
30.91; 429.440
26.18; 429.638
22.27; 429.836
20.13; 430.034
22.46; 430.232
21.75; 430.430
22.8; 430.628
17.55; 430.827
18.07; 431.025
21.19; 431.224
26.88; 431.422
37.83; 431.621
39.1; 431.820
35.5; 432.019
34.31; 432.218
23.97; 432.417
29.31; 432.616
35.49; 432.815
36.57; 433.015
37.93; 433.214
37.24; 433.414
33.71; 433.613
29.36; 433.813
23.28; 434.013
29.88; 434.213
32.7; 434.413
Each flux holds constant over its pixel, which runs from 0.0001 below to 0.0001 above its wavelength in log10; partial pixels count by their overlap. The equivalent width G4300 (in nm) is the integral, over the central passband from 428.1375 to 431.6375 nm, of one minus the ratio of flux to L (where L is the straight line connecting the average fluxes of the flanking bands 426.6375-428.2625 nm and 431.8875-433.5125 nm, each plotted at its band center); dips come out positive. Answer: 0.63 nm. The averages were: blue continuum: 28.9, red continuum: 33.9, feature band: 25.5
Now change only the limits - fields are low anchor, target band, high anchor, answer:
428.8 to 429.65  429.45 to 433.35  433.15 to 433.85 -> 0.49 nm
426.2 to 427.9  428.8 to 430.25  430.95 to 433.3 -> 0.22 nm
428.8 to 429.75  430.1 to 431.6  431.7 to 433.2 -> 0.42 nm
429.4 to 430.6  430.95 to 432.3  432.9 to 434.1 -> -0.12 nm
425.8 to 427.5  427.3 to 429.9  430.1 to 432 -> -0.08 nm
